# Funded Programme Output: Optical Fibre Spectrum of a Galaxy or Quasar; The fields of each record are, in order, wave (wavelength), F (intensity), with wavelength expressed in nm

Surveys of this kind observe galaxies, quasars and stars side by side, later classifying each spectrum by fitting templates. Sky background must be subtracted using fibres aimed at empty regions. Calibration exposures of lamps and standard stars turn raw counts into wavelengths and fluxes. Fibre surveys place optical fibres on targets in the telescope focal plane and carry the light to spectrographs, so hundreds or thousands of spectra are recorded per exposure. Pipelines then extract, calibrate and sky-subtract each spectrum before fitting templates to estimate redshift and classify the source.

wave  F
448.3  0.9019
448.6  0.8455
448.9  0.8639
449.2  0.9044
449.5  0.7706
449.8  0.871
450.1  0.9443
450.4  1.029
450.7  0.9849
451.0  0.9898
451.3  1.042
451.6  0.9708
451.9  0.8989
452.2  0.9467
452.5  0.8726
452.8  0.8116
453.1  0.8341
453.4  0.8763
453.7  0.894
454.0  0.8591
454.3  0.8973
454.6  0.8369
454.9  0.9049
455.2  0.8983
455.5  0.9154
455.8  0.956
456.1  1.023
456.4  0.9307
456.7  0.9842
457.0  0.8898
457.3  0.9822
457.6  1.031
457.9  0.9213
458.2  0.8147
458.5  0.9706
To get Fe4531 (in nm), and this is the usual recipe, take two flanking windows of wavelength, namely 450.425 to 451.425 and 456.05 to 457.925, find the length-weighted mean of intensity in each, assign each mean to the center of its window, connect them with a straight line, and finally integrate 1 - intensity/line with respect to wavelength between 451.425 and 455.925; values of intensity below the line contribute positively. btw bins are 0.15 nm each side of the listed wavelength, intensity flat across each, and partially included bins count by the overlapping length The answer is 0.44 nm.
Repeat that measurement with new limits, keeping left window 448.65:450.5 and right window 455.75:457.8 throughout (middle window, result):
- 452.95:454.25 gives 0.09 nm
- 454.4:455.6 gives 0.08 nm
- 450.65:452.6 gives -0.10 nm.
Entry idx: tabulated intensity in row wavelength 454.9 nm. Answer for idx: 0.9049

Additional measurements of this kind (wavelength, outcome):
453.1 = 0.8341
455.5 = 0.9154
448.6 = 0.8455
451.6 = 0.9708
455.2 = 0.8983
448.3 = 0.9019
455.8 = 0.956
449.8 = 0.871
